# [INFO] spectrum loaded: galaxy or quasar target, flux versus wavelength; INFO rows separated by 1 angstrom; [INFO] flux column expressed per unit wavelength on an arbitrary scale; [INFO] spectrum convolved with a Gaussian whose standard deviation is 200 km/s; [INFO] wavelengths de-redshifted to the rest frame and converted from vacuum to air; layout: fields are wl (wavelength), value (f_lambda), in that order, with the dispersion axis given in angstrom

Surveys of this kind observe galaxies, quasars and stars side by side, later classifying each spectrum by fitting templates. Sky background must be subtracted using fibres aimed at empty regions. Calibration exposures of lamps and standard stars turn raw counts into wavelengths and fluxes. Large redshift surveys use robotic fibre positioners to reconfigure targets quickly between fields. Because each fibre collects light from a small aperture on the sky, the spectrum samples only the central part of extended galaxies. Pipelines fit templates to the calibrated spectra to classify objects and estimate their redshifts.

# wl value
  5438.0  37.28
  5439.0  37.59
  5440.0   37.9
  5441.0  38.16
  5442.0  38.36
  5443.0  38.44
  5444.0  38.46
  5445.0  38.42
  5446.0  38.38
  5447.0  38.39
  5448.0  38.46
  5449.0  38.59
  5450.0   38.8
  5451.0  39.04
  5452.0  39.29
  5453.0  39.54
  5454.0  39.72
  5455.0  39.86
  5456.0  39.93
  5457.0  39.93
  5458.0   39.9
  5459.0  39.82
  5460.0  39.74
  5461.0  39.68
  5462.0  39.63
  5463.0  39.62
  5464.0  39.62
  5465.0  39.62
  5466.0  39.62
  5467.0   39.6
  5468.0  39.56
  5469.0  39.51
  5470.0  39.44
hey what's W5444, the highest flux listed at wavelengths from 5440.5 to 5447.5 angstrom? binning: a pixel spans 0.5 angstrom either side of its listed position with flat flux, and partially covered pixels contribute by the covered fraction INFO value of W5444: 38.46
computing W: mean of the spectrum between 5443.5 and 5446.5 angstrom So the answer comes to 38.4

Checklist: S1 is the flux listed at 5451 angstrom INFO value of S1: 39.04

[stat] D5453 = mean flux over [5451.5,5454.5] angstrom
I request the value 39.5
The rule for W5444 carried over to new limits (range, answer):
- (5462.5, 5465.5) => 39.62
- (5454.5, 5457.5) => 39.93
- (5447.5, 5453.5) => 39.54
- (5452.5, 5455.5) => 39.86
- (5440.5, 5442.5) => 38.36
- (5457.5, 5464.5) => 39.9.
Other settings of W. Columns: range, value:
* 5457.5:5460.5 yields 39.8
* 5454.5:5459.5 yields 39.9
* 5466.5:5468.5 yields 39.6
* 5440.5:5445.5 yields 38.4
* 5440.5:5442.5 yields 38.3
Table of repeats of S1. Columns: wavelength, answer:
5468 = 39.56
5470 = 39.44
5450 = 38.8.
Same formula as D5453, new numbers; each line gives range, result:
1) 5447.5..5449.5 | 38.5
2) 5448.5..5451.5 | 38.8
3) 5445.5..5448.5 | 38.4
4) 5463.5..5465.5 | 39.6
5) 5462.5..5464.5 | 39.6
